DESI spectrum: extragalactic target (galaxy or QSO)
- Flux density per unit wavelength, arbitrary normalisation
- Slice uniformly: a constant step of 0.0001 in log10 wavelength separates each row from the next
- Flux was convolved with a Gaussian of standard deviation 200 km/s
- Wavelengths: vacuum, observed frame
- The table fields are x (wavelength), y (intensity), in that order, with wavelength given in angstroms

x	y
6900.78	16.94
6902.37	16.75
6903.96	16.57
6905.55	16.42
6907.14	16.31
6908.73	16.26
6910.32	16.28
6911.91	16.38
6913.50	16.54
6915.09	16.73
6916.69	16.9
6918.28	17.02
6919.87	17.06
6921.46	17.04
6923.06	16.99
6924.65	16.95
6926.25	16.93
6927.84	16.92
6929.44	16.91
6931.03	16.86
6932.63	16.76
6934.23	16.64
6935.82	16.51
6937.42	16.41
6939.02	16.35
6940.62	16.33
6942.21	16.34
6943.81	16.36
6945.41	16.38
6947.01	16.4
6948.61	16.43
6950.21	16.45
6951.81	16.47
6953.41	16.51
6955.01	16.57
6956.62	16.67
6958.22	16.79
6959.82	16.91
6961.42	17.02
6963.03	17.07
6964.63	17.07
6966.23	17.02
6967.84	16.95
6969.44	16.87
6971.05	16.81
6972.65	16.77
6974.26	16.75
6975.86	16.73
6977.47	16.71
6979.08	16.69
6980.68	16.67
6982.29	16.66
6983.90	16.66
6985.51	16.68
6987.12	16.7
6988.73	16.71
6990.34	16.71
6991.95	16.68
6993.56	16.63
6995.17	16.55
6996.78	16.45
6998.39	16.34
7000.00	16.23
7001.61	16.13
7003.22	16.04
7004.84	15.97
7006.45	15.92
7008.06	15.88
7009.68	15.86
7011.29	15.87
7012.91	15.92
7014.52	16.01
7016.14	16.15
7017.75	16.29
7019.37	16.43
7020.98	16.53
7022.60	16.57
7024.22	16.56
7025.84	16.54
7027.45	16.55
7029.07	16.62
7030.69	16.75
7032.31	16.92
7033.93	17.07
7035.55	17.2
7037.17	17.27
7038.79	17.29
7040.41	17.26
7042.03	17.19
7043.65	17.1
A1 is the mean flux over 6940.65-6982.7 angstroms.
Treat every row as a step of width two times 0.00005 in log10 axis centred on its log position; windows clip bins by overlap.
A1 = 16.7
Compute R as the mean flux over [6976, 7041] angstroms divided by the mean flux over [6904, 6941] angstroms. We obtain 0.99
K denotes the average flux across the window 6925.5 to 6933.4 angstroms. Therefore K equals 16.9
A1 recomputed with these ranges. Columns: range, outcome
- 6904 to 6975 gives 16.7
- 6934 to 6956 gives 16.4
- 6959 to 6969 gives 17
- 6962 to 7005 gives 16.6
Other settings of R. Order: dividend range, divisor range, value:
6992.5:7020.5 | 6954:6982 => 0.96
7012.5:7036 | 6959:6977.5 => 0.98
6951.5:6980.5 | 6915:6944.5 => 1.00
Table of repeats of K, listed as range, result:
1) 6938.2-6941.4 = 16.3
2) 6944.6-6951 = 16.4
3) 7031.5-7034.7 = 17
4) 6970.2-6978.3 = 16.7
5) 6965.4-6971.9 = 16.9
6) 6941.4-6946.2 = 16.4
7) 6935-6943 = 16.4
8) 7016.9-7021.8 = 16.4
